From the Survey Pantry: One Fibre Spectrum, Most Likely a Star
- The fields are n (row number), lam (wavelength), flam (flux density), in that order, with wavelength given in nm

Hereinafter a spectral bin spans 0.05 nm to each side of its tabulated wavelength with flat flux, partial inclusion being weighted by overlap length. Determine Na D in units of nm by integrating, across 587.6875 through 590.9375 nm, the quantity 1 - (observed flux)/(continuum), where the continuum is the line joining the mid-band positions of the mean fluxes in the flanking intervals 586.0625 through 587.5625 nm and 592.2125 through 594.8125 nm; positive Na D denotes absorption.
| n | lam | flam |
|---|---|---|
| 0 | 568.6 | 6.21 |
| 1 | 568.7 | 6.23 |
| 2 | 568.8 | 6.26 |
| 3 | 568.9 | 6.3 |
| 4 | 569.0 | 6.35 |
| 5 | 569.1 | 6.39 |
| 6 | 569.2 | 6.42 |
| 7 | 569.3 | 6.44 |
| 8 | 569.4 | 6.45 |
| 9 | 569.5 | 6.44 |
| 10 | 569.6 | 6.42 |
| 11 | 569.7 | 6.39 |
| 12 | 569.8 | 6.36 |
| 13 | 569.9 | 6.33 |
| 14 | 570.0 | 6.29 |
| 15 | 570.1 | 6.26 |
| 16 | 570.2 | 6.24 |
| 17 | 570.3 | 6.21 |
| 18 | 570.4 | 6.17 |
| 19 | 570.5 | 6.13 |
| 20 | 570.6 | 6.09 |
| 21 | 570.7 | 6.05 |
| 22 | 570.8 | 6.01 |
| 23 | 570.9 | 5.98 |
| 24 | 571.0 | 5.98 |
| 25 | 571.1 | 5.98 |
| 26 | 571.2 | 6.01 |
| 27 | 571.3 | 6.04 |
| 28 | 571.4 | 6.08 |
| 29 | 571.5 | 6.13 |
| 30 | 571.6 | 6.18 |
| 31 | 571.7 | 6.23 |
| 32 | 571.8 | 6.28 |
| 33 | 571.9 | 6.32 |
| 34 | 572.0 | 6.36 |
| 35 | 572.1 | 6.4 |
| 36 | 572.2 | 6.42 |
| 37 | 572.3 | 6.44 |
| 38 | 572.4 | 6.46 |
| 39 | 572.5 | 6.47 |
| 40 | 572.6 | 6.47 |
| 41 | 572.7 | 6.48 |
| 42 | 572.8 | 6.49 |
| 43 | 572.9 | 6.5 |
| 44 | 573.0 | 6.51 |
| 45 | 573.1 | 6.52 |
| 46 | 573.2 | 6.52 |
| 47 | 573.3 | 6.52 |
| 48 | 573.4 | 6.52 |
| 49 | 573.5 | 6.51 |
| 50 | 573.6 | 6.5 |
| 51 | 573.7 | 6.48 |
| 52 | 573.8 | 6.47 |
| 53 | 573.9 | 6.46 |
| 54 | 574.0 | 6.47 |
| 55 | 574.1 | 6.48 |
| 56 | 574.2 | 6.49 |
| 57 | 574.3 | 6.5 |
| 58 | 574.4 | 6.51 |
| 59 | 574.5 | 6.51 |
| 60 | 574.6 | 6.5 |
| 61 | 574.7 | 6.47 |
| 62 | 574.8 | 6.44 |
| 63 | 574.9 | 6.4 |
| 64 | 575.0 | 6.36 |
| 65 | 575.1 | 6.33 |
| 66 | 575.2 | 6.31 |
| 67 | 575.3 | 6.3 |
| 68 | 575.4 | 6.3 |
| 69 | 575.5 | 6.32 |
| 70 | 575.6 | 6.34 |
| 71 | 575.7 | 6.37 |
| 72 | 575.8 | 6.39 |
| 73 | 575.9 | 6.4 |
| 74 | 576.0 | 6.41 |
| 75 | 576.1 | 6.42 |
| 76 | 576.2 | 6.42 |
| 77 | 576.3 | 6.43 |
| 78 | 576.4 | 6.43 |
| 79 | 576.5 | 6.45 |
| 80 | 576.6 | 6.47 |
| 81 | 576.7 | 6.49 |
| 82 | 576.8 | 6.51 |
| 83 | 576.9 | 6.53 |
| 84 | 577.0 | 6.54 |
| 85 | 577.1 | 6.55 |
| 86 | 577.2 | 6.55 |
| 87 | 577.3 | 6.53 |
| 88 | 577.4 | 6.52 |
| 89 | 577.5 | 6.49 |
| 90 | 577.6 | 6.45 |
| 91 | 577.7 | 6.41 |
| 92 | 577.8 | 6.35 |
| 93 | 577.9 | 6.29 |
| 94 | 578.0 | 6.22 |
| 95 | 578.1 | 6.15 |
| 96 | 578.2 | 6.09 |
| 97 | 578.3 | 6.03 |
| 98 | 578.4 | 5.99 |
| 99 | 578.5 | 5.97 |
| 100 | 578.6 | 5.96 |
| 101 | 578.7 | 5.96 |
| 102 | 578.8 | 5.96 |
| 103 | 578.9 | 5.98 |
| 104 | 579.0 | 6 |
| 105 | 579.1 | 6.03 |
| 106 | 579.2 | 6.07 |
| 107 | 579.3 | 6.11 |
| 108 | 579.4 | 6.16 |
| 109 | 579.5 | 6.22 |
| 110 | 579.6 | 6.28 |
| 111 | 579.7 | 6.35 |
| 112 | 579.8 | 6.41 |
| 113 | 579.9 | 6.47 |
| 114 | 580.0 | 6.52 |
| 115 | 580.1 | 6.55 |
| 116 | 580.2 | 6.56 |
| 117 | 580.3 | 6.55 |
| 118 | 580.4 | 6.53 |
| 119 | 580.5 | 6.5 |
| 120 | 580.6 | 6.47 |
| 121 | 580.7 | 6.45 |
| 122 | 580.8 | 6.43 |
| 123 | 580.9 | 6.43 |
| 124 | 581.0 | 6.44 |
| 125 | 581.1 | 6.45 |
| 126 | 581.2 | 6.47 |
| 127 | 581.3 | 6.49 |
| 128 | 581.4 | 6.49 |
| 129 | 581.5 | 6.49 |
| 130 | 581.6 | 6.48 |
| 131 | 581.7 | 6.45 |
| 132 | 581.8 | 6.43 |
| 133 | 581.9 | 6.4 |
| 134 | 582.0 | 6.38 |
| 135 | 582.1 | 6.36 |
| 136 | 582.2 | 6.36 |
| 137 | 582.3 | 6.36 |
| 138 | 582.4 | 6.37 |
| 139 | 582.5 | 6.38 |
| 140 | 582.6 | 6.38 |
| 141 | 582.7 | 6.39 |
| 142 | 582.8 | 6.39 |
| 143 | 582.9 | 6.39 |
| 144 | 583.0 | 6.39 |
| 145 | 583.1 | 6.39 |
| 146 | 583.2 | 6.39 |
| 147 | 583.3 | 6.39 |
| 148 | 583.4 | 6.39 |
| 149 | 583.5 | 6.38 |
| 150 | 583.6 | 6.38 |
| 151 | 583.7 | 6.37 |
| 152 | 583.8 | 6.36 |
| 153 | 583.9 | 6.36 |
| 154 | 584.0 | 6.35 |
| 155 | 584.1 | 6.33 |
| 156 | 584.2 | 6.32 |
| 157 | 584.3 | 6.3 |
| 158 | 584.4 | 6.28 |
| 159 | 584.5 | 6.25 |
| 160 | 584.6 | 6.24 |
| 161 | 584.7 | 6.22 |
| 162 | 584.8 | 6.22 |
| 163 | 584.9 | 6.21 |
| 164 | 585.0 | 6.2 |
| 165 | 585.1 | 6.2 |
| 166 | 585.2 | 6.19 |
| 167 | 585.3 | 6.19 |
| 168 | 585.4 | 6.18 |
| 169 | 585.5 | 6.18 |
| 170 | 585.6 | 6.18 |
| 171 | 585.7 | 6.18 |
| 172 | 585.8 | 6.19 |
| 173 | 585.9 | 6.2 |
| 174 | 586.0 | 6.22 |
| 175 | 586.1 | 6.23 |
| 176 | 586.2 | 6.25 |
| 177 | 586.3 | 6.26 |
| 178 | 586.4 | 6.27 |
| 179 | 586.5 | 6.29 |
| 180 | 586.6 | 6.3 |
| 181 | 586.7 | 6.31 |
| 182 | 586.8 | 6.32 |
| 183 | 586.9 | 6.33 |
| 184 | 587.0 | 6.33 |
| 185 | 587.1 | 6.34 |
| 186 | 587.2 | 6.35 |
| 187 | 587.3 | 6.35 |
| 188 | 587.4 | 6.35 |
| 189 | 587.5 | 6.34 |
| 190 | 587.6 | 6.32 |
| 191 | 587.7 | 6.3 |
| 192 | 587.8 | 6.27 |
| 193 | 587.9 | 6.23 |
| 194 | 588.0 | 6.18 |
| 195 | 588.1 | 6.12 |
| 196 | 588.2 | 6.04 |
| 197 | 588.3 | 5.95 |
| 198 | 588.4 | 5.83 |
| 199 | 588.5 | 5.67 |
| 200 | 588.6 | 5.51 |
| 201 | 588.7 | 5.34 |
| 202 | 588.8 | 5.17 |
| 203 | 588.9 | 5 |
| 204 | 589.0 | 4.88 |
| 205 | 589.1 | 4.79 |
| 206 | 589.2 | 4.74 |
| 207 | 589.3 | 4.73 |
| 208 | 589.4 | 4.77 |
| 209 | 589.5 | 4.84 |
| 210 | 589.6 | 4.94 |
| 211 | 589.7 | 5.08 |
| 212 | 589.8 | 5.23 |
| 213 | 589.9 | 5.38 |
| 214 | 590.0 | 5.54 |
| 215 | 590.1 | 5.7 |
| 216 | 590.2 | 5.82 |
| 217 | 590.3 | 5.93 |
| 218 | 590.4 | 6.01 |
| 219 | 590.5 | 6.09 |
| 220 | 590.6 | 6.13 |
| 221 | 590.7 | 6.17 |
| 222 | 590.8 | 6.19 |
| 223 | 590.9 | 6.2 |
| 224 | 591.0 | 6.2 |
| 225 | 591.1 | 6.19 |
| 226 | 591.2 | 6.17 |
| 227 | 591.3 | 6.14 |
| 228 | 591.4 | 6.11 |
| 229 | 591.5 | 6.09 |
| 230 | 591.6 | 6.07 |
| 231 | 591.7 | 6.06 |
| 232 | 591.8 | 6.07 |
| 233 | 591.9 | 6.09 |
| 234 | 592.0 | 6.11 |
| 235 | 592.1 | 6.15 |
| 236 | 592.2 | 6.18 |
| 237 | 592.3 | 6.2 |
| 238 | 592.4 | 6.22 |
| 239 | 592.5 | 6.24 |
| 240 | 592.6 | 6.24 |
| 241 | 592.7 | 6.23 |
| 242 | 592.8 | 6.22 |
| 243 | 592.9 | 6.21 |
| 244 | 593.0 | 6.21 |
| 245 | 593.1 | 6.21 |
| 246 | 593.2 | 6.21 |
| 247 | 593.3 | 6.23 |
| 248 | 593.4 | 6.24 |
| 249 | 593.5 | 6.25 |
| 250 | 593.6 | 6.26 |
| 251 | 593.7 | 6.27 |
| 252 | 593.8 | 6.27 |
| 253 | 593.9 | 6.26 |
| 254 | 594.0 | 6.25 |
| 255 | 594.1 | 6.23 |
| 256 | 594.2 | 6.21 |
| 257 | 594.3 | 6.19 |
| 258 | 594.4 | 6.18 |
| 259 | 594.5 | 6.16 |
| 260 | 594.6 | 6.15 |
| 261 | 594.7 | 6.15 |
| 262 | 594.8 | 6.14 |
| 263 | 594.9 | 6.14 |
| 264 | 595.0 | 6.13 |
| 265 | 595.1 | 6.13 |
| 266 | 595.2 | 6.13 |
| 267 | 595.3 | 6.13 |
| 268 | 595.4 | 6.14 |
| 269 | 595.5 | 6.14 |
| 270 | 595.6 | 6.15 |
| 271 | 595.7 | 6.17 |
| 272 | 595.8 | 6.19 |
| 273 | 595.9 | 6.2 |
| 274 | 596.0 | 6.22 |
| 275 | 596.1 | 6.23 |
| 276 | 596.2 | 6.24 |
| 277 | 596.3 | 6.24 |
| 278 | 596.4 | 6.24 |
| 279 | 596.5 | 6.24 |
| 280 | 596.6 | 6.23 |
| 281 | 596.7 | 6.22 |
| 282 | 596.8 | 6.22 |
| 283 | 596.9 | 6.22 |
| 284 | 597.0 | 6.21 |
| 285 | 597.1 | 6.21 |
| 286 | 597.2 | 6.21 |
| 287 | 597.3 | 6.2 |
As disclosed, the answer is 0.355 nm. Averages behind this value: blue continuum 6.31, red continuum 6.22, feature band 5.59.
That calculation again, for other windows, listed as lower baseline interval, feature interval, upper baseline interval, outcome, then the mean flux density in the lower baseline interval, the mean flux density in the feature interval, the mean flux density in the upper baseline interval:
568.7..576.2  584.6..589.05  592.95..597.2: 0.11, 6.35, 6.1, 6.2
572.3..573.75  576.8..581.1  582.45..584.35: 0.07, 6.49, 6.31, 6.37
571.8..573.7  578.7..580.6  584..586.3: 0.01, 6.46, 6.29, 6.23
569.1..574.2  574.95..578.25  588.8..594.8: -0.09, 6.33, 6.4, 5.92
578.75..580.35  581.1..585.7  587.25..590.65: -0.26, 6.26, 6.34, 5.63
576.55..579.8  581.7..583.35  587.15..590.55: -0.10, 6.26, 6.39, 5.64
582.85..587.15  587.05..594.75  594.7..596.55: 0.34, 6.28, 5.95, 6.18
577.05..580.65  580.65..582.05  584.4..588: -0.04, 6.28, 6.45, 6.26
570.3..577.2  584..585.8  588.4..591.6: -0.12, 6.37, 6.23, 5.58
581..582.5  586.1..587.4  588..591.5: -0.08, 6.43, 6.31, 5.62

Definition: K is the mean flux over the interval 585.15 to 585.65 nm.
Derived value 6.18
